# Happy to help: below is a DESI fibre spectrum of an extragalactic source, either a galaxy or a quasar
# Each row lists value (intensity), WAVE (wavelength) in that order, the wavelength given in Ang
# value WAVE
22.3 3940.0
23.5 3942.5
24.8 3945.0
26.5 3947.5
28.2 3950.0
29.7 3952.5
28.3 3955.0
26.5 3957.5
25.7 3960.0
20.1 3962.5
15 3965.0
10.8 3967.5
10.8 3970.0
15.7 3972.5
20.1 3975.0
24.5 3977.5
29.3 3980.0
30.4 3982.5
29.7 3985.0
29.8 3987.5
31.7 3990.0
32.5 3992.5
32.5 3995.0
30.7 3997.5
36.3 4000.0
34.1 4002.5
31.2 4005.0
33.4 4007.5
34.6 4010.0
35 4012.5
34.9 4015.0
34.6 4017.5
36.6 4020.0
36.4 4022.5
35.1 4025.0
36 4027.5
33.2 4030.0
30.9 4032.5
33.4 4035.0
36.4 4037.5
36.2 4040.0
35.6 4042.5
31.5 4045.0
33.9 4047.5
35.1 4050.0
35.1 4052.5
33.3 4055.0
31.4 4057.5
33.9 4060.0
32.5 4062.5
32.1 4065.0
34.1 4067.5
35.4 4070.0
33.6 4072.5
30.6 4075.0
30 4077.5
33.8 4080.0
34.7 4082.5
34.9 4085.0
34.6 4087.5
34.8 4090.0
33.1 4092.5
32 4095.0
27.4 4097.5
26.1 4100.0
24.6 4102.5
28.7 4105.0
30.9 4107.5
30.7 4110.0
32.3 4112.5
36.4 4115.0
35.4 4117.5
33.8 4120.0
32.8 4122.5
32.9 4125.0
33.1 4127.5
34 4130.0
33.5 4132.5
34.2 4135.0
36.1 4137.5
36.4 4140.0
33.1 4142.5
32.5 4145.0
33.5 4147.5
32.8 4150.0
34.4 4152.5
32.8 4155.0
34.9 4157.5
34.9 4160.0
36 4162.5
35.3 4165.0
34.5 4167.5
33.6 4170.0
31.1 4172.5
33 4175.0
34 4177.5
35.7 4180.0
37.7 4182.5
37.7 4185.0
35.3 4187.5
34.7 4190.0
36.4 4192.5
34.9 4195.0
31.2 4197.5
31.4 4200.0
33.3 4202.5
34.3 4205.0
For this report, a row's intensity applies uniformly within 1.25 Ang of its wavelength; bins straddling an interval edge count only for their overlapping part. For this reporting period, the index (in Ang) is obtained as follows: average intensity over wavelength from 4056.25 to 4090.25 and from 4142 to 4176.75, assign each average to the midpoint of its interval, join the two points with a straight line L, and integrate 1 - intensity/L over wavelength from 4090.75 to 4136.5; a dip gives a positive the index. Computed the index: 2.3 Ang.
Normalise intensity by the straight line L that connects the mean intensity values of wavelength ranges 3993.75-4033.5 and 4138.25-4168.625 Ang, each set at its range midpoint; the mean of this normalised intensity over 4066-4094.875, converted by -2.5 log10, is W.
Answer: 0.02 mag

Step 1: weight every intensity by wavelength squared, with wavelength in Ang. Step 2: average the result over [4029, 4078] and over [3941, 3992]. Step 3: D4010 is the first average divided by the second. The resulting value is 1.45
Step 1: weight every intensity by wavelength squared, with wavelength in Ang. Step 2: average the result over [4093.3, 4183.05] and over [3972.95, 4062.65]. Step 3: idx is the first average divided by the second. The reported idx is 1.07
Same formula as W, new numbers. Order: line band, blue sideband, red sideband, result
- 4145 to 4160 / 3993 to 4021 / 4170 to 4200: 0.02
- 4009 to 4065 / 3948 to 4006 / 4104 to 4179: -0.19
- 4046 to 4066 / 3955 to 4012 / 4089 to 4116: -0.15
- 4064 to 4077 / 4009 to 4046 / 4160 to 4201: 0.05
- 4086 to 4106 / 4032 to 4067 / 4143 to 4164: 0.12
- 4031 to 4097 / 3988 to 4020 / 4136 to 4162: 0.01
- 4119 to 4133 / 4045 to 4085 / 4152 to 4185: 0.02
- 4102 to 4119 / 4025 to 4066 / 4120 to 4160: 0.07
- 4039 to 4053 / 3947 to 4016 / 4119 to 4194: -0.15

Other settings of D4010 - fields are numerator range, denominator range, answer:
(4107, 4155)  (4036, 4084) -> 1.04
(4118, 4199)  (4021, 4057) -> 1.06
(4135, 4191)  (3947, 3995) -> 1.54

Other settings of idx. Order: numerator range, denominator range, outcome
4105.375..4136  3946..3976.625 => 1.67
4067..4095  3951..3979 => 1.71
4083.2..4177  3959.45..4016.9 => 1.29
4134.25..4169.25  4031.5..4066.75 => 1.07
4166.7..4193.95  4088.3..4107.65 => 1.22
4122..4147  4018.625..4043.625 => 1.02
